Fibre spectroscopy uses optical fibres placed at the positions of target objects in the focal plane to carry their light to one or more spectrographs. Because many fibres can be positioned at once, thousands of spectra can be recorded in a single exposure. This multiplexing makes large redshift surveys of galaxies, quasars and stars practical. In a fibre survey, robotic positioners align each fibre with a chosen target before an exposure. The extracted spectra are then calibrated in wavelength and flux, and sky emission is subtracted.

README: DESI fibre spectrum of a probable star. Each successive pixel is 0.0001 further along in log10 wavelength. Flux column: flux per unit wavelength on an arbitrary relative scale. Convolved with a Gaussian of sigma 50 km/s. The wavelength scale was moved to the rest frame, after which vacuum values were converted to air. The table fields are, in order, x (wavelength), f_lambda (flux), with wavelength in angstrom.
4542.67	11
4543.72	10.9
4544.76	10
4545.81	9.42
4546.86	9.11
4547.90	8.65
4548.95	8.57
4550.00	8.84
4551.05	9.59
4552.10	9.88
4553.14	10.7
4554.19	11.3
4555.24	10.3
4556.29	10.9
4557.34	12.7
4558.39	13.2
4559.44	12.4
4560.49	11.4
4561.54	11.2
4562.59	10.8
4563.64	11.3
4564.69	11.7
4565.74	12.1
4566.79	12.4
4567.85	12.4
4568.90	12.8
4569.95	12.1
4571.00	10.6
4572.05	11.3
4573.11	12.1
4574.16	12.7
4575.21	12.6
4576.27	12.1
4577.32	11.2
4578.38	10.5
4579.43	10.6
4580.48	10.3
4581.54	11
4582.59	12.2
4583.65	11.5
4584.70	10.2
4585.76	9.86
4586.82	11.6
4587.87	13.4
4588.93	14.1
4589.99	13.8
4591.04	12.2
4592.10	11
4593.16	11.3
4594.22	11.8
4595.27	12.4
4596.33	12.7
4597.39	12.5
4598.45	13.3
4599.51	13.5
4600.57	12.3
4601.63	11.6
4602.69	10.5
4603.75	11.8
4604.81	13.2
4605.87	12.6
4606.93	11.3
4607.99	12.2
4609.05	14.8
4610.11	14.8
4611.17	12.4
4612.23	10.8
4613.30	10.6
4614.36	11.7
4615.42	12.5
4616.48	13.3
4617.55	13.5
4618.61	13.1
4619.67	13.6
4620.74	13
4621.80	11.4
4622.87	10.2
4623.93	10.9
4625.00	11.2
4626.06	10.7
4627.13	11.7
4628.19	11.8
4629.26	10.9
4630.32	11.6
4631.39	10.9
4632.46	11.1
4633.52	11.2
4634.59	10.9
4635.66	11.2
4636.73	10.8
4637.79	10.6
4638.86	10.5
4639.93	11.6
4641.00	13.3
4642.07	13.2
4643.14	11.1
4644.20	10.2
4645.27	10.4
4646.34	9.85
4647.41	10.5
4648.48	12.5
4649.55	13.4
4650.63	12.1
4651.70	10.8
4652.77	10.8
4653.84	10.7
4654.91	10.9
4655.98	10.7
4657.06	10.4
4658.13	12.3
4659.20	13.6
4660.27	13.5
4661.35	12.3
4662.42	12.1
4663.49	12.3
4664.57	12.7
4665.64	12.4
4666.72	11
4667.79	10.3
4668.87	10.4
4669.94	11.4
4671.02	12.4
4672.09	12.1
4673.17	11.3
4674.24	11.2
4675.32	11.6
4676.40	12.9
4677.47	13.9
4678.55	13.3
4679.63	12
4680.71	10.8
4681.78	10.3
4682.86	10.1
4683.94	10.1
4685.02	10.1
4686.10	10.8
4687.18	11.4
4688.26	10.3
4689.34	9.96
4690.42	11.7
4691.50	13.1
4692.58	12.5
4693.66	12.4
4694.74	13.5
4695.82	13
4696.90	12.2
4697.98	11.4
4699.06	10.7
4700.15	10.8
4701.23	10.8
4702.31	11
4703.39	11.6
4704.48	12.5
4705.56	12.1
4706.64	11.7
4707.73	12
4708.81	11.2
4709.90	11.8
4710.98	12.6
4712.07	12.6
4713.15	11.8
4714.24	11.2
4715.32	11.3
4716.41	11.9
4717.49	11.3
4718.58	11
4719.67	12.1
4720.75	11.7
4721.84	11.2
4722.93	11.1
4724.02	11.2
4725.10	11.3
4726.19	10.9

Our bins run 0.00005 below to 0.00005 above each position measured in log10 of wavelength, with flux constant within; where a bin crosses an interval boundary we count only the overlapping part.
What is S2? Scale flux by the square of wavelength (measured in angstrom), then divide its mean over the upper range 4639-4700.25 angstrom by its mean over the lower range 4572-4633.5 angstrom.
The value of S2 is 1.0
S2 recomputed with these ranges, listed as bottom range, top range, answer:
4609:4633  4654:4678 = 1.01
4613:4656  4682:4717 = 1.03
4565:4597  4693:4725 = 1.05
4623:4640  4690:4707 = 1.11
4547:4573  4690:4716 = 1.14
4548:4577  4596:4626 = 1.11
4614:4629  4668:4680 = 1.02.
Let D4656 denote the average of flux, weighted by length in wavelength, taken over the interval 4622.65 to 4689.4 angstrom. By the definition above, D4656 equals 11.4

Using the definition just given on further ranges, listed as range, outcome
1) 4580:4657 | 11.8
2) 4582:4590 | 12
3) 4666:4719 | 11.6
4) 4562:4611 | 12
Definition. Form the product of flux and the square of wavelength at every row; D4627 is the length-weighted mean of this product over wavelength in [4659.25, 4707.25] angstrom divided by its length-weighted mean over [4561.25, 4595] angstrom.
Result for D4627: 1.0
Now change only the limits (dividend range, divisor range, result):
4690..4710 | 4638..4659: 1.07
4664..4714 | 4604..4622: 0.95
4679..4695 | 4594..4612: 0.93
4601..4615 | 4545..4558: 1.25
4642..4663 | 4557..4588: 1.03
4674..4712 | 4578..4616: 1.01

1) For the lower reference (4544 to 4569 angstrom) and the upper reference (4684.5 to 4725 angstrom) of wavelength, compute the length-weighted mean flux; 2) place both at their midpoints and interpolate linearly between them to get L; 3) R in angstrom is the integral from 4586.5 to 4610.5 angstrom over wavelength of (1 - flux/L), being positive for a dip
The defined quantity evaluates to -3.2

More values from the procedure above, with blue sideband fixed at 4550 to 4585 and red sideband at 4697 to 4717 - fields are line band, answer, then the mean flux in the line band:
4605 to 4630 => -1.40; 12.1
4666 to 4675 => 0.22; 11.3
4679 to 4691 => 0.91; 10.7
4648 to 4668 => -0.52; 11.9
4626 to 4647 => 0.62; 11.2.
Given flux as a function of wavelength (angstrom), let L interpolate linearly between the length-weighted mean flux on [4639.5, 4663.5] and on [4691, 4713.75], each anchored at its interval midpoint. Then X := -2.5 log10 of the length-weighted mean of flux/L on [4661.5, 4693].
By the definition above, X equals 0.026 mag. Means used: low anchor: 11.7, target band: 11.5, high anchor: 12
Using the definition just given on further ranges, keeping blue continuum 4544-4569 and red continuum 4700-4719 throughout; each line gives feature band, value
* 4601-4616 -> -0.100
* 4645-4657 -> 0.021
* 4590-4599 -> -0.111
